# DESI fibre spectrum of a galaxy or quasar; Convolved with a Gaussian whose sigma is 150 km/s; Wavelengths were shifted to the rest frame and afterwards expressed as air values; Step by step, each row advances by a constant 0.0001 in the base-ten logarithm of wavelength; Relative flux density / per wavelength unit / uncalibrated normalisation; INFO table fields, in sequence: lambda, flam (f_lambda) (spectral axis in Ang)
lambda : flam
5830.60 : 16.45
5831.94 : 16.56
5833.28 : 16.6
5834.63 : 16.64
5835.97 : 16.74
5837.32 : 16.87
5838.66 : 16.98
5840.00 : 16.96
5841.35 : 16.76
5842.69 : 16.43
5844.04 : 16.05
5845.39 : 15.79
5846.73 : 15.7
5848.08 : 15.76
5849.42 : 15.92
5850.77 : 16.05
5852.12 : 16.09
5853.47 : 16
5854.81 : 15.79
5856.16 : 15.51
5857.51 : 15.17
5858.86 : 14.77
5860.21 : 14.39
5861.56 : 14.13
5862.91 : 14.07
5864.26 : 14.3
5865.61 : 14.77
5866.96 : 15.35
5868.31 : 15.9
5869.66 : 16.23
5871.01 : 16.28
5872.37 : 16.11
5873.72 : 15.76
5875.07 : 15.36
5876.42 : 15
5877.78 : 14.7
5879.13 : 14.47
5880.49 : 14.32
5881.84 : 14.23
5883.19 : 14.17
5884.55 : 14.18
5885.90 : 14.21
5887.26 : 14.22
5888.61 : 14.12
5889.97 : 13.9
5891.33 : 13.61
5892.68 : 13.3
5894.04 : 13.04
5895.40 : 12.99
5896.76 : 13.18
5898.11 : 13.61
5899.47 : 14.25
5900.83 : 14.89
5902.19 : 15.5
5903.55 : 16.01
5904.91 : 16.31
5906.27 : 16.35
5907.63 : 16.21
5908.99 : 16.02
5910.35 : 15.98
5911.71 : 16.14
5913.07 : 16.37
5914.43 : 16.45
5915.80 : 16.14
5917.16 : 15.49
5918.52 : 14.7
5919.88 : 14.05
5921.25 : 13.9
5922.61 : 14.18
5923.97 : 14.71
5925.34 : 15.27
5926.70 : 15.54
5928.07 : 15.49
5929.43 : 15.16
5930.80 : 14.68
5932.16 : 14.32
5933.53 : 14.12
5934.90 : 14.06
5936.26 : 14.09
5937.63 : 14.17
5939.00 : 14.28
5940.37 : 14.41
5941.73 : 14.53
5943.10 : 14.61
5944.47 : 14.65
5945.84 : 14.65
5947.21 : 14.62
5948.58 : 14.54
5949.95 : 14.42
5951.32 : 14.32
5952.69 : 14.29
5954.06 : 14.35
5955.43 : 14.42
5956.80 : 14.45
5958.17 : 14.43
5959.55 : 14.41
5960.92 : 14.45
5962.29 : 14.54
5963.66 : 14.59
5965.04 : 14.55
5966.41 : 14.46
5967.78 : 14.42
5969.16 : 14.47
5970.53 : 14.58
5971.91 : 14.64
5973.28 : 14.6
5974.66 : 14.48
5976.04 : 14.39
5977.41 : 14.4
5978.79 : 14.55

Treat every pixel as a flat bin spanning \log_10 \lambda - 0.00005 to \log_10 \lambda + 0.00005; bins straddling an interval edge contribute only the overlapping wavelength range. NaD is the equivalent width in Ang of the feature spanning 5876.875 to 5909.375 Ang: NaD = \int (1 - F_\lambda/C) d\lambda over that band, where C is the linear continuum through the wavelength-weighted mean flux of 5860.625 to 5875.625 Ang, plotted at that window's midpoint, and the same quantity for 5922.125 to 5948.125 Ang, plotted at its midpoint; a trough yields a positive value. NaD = 1.2 Ang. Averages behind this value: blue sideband 15.3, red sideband 14.6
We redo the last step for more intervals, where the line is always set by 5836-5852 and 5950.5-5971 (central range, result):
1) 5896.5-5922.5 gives -0.2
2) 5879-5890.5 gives 1.1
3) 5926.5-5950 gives 0.4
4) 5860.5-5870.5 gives 0.6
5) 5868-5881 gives 0.3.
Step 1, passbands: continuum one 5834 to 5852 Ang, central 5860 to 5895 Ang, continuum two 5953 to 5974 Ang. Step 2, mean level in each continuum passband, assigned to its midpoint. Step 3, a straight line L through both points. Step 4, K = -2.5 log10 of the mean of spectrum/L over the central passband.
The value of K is 0.09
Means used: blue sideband 16.3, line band 14.6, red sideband 14.5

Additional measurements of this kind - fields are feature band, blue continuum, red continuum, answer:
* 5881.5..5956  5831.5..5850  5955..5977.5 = 0.038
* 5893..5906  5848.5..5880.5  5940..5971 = 0.040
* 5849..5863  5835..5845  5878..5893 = 0.033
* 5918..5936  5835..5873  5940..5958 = 0.012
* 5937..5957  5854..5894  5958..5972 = 0.007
